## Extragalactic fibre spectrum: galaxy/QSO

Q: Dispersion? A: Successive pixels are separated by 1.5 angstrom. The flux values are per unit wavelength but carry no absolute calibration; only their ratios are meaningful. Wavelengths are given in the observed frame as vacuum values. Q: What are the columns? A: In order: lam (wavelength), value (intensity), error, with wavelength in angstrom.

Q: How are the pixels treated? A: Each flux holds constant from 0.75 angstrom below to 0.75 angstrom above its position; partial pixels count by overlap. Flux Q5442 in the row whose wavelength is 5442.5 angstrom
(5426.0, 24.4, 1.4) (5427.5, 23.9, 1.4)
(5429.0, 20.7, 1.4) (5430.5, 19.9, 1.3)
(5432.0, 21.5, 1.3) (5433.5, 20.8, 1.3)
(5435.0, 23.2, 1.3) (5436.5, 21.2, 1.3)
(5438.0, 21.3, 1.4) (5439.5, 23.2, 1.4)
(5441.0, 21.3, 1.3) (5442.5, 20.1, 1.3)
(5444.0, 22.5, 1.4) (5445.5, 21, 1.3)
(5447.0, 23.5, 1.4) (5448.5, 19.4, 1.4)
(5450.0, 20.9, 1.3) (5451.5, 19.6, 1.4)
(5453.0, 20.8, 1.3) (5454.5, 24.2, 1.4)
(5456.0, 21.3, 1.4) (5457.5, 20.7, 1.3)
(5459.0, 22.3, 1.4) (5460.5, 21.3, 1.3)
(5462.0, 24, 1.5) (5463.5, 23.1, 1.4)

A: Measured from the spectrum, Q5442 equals 20.1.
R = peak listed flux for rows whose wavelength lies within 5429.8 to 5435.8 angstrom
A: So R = 23.2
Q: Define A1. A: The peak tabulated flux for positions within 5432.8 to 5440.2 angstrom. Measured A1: 23.2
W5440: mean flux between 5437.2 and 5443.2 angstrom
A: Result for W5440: 21.5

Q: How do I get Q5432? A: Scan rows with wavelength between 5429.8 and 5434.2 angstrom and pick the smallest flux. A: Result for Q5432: 19.9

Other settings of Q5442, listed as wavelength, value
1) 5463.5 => 23.1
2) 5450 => 20.9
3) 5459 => 22.3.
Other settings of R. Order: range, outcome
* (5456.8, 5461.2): 22.3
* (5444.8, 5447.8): 23.5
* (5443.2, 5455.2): 24.2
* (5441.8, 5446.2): 22.5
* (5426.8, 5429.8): 23.9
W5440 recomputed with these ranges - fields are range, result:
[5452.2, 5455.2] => 22.4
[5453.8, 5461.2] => 21.9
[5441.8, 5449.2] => 21.3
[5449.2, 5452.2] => 20.2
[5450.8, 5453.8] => 20.3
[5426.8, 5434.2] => 21.3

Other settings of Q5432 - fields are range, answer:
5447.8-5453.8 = 19.4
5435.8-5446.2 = 20.1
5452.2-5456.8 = 20.8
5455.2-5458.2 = 20.7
